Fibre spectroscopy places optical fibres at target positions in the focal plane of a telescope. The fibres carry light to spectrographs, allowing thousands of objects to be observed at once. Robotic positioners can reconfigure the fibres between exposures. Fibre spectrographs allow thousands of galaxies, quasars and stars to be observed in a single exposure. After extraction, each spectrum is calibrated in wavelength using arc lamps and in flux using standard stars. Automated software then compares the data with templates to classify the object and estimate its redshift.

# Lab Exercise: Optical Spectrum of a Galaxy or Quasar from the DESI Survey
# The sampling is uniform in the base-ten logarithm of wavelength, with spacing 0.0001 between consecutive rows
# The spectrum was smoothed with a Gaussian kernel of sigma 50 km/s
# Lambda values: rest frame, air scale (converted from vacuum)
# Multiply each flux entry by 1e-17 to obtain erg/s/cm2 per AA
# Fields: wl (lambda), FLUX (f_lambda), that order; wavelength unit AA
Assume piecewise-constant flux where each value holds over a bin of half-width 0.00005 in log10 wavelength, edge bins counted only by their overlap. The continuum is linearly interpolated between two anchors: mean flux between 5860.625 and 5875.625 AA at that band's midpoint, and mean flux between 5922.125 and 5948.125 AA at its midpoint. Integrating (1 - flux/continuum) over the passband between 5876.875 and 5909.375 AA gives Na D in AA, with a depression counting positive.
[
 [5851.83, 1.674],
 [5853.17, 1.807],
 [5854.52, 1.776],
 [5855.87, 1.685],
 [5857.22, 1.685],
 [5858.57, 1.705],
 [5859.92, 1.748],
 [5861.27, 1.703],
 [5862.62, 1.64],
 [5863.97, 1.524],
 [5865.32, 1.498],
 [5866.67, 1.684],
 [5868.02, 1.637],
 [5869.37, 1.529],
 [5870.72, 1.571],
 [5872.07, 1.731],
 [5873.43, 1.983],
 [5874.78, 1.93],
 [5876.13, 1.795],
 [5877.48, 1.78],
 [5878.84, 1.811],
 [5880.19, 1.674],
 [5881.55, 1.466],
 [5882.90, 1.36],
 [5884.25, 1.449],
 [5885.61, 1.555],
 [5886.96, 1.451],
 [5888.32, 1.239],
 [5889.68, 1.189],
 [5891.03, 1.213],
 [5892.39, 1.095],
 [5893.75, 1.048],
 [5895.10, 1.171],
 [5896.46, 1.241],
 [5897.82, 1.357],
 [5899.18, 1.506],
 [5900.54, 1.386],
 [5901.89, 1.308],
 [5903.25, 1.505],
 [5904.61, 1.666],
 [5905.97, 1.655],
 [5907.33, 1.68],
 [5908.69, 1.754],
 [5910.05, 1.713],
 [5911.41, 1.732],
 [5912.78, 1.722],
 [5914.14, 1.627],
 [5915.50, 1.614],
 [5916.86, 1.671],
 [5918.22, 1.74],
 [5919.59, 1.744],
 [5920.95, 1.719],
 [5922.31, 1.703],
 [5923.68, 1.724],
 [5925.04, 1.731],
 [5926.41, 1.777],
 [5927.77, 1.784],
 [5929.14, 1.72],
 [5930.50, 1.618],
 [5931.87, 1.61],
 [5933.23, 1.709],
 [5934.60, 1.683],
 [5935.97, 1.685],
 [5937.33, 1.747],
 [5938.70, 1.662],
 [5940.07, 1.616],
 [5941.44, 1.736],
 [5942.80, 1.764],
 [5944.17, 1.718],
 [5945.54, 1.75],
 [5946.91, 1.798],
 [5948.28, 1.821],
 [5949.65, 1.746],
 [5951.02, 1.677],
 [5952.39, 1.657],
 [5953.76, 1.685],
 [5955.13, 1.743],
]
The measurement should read 4.84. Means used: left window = 1.68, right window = 1.71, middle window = 1.44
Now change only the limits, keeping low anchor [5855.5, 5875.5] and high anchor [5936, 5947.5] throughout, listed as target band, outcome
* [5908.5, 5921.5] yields 0.1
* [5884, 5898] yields 3.6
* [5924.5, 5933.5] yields 0.0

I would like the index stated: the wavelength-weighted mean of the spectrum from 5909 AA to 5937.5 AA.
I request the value 1.7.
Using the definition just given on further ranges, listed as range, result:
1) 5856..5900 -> 1.53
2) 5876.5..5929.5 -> 1.55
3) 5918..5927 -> 1.73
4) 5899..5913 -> 1.6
